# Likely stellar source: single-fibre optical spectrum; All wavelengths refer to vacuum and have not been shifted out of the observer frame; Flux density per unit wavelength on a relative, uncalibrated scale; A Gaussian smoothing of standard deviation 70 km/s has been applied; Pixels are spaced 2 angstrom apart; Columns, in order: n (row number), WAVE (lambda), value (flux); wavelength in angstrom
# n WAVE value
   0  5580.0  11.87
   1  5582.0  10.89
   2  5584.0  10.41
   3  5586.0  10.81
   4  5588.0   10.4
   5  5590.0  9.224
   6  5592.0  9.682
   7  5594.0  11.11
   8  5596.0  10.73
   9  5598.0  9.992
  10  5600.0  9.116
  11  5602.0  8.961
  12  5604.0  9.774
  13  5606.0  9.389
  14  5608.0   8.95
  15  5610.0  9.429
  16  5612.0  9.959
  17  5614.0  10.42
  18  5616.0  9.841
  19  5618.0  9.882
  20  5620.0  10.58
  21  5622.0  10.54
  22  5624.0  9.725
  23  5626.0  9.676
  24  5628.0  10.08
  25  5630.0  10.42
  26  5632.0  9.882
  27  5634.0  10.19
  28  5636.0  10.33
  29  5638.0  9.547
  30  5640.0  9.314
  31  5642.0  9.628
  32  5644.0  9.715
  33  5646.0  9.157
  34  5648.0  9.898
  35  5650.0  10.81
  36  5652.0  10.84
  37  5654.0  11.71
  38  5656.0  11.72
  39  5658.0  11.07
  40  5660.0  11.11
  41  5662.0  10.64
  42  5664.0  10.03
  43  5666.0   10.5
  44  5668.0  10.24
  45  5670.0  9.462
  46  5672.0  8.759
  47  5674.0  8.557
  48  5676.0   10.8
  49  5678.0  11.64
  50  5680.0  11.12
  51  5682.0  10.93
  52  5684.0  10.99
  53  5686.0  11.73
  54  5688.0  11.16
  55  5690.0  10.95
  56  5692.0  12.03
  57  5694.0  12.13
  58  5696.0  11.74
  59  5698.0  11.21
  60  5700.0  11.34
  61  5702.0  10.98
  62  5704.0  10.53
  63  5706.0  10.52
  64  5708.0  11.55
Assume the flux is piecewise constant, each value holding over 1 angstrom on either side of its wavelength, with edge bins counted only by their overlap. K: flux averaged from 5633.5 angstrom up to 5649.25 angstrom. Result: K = 9.72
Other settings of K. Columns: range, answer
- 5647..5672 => 10.6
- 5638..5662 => 10.4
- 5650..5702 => 10.9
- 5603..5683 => 10.2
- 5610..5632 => 10.1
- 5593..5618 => 9.81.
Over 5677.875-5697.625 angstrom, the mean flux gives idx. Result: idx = 11.4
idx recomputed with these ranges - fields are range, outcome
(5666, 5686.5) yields 10.4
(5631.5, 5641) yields 9.85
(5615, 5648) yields 9.91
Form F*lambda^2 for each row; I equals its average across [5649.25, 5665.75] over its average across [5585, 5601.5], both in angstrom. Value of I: 1.1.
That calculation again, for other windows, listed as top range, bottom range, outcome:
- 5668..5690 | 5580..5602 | 1.06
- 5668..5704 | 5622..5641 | 1.12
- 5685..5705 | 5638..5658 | 1.12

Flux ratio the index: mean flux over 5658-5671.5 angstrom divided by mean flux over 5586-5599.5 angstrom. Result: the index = 1.0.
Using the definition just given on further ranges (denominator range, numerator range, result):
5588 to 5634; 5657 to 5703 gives 1.09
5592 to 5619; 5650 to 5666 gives 1.12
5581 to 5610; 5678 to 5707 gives 1.13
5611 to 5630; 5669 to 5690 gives 1.04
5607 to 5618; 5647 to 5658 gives 1.13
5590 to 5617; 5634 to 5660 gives 1.06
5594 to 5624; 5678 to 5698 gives 1.16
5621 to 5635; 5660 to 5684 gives 1.02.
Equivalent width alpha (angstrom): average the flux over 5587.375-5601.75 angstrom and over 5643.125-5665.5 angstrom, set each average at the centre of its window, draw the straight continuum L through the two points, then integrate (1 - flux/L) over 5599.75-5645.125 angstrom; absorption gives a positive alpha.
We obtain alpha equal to 2.0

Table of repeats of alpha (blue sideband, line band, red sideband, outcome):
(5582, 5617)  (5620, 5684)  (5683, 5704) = 2.7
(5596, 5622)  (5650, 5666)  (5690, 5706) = -0.5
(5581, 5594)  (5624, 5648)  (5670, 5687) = 1.4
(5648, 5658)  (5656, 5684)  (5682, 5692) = 1.9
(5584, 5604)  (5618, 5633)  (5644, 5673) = 0.1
